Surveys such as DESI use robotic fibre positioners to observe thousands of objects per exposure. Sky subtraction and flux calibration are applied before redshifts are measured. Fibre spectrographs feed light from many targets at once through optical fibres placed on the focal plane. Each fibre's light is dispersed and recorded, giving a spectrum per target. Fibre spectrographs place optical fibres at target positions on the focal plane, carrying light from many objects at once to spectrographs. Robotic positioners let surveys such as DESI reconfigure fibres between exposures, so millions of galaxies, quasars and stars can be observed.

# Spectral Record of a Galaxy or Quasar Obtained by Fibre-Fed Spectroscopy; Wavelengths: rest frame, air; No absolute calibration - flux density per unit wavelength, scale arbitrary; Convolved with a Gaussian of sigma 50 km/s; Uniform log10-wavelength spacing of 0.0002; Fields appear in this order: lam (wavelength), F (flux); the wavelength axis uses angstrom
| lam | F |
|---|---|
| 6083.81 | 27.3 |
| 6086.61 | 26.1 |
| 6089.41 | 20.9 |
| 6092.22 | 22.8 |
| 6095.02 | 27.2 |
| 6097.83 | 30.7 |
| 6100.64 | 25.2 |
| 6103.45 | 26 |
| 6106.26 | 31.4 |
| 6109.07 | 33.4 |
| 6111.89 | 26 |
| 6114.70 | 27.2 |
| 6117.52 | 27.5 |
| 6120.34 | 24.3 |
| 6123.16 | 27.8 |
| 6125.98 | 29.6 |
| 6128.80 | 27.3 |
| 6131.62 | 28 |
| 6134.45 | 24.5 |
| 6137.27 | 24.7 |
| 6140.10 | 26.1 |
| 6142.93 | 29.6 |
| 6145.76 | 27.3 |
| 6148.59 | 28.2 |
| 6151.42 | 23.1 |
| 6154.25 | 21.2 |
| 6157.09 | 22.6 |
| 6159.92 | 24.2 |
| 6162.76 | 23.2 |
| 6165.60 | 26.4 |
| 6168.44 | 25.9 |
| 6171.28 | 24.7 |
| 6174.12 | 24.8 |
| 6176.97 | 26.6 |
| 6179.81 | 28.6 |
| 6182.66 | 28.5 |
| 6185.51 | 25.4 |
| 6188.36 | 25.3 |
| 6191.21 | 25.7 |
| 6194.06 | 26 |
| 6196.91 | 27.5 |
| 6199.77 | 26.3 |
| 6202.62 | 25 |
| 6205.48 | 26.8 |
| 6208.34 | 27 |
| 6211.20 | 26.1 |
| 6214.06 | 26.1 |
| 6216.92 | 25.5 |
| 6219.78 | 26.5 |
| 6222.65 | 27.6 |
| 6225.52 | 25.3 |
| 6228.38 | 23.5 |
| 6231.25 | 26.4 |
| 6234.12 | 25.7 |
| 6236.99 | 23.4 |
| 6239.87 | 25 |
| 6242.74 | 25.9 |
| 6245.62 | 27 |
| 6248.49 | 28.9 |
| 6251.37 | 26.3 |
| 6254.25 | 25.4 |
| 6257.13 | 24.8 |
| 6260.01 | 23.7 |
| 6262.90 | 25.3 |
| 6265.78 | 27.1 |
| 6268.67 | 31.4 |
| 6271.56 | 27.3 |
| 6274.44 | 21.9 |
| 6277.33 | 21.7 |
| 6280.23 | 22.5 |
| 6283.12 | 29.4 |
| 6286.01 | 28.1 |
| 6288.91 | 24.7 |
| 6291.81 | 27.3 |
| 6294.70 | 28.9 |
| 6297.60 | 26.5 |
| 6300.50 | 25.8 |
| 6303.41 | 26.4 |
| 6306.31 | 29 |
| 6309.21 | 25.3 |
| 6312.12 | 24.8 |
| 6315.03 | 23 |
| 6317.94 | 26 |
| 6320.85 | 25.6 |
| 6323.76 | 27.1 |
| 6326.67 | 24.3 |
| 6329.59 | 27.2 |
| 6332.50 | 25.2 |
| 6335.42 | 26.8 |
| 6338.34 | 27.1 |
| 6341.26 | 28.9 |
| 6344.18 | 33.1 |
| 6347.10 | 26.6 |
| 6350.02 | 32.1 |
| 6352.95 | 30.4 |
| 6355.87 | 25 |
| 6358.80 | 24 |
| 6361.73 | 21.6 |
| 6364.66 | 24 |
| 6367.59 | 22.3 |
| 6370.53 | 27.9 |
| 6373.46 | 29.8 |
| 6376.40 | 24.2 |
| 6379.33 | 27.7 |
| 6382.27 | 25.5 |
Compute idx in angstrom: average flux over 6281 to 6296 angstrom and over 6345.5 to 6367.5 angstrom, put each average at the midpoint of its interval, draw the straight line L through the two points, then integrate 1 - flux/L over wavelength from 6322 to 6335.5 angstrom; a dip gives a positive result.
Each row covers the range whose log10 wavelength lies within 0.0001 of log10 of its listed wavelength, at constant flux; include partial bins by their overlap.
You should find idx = 0.3 angstrom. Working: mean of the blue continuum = 27.4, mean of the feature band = 26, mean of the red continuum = 26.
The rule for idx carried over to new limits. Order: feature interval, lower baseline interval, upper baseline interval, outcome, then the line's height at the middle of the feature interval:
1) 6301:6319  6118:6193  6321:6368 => 0.54 angstrom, 26.5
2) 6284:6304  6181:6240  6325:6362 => -0.09 angstrom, 26.8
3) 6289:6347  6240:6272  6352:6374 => -1.92 angstrom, 25.9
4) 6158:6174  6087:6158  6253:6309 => 0.98 angstrom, 26.4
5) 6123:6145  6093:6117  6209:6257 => 0.41 angstrom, 27.7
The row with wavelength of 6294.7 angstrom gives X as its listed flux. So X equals 28.9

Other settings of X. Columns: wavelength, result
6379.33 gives 27.7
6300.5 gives 25.8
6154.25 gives 21.2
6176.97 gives 26.6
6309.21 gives 25.3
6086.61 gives 26.1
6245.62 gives 27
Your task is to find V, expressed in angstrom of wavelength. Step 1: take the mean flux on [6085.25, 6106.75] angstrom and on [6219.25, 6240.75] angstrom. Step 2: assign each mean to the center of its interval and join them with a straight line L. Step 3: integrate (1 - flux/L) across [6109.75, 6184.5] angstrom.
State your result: -0.9 angstrom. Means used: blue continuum 26.1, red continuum 25.4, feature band 26.1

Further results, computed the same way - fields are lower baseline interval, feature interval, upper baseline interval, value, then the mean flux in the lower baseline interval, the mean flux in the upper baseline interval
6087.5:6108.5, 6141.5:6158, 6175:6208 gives 0.7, 26.6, 26.5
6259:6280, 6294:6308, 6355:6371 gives -1.3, 25.3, 23.9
